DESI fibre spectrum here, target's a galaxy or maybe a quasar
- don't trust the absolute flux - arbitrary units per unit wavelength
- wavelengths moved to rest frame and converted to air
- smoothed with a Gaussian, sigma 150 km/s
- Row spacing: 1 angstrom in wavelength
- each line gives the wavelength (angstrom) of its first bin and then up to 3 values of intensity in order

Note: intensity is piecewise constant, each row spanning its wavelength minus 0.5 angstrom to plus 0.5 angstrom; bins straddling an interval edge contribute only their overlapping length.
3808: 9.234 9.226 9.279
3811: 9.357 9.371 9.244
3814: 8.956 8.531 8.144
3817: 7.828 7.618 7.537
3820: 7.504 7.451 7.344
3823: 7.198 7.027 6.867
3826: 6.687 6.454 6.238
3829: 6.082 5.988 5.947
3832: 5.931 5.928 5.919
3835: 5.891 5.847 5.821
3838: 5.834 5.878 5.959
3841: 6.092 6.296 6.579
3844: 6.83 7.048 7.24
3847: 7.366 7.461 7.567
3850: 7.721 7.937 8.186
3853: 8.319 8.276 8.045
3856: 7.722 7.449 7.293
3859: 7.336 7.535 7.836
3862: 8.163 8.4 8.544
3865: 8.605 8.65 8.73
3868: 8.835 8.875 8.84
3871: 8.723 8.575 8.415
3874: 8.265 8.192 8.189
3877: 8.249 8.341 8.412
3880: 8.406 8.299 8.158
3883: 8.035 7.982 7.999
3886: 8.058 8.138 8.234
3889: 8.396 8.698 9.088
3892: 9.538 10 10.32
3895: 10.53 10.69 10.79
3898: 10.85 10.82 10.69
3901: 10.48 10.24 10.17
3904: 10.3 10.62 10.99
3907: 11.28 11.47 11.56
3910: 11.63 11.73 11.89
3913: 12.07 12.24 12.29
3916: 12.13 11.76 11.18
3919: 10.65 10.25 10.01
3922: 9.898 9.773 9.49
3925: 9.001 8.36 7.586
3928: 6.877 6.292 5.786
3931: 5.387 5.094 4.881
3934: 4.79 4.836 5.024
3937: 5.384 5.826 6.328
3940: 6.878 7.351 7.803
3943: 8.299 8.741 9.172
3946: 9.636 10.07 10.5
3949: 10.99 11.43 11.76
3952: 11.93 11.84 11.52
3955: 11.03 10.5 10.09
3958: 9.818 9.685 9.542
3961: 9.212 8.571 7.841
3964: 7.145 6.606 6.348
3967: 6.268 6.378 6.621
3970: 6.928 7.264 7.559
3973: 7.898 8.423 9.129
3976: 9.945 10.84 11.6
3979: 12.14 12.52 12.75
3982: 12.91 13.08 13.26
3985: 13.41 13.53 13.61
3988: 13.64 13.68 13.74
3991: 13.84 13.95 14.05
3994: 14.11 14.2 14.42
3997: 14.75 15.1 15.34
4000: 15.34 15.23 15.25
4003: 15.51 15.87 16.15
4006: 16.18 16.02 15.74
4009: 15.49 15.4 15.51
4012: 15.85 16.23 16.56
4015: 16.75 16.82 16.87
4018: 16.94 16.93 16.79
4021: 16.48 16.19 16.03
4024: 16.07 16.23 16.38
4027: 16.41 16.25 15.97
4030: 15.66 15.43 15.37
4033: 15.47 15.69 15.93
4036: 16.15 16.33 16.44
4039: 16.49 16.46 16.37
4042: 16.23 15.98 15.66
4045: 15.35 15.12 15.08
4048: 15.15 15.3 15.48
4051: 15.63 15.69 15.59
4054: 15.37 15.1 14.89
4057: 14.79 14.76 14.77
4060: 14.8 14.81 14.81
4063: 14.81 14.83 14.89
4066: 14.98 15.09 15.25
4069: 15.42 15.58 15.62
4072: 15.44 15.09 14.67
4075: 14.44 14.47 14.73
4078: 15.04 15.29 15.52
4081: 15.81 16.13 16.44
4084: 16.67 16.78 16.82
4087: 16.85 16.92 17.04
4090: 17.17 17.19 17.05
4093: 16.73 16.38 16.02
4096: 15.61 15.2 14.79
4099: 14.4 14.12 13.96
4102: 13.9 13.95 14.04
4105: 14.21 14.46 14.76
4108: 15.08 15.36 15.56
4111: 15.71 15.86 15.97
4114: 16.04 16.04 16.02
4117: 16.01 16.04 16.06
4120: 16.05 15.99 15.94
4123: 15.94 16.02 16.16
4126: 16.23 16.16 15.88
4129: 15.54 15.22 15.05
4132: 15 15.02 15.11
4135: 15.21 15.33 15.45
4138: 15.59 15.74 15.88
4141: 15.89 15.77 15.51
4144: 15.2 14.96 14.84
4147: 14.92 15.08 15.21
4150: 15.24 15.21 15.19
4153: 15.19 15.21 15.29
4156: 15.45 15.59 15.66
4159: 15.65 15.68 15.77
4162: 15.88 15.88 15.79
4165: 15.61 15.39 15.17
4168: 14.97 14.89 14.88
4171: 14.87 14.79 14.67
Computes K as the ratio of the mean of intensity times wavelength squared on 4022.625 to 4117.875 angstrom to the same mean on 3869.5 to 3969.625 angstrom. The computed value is 1.85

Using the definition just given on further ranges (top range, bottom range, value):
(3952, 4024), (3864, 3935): 1.44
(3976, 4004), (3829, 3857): 2.18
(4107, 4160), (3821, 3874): 2.46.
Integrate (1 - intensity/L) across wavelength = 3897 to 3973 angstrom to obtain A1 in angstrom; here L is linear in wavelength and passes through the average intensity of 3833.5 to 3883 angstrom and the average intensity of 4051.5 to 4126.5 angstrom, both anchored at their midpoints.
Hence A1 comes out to 7.6 angstrom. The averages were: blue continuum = 7.66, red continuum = 15.5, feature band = 9.11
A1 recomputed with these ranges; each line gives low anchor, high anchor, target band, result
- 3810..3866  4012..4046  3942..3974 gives 9.43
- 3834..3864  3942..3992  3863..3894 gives -2.33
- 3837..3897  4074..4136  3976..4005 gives -4.35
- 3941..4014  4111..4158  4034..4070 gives -4.96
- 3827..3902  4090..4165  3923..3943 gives 6.70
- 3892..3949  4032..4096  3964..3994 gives 3.06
